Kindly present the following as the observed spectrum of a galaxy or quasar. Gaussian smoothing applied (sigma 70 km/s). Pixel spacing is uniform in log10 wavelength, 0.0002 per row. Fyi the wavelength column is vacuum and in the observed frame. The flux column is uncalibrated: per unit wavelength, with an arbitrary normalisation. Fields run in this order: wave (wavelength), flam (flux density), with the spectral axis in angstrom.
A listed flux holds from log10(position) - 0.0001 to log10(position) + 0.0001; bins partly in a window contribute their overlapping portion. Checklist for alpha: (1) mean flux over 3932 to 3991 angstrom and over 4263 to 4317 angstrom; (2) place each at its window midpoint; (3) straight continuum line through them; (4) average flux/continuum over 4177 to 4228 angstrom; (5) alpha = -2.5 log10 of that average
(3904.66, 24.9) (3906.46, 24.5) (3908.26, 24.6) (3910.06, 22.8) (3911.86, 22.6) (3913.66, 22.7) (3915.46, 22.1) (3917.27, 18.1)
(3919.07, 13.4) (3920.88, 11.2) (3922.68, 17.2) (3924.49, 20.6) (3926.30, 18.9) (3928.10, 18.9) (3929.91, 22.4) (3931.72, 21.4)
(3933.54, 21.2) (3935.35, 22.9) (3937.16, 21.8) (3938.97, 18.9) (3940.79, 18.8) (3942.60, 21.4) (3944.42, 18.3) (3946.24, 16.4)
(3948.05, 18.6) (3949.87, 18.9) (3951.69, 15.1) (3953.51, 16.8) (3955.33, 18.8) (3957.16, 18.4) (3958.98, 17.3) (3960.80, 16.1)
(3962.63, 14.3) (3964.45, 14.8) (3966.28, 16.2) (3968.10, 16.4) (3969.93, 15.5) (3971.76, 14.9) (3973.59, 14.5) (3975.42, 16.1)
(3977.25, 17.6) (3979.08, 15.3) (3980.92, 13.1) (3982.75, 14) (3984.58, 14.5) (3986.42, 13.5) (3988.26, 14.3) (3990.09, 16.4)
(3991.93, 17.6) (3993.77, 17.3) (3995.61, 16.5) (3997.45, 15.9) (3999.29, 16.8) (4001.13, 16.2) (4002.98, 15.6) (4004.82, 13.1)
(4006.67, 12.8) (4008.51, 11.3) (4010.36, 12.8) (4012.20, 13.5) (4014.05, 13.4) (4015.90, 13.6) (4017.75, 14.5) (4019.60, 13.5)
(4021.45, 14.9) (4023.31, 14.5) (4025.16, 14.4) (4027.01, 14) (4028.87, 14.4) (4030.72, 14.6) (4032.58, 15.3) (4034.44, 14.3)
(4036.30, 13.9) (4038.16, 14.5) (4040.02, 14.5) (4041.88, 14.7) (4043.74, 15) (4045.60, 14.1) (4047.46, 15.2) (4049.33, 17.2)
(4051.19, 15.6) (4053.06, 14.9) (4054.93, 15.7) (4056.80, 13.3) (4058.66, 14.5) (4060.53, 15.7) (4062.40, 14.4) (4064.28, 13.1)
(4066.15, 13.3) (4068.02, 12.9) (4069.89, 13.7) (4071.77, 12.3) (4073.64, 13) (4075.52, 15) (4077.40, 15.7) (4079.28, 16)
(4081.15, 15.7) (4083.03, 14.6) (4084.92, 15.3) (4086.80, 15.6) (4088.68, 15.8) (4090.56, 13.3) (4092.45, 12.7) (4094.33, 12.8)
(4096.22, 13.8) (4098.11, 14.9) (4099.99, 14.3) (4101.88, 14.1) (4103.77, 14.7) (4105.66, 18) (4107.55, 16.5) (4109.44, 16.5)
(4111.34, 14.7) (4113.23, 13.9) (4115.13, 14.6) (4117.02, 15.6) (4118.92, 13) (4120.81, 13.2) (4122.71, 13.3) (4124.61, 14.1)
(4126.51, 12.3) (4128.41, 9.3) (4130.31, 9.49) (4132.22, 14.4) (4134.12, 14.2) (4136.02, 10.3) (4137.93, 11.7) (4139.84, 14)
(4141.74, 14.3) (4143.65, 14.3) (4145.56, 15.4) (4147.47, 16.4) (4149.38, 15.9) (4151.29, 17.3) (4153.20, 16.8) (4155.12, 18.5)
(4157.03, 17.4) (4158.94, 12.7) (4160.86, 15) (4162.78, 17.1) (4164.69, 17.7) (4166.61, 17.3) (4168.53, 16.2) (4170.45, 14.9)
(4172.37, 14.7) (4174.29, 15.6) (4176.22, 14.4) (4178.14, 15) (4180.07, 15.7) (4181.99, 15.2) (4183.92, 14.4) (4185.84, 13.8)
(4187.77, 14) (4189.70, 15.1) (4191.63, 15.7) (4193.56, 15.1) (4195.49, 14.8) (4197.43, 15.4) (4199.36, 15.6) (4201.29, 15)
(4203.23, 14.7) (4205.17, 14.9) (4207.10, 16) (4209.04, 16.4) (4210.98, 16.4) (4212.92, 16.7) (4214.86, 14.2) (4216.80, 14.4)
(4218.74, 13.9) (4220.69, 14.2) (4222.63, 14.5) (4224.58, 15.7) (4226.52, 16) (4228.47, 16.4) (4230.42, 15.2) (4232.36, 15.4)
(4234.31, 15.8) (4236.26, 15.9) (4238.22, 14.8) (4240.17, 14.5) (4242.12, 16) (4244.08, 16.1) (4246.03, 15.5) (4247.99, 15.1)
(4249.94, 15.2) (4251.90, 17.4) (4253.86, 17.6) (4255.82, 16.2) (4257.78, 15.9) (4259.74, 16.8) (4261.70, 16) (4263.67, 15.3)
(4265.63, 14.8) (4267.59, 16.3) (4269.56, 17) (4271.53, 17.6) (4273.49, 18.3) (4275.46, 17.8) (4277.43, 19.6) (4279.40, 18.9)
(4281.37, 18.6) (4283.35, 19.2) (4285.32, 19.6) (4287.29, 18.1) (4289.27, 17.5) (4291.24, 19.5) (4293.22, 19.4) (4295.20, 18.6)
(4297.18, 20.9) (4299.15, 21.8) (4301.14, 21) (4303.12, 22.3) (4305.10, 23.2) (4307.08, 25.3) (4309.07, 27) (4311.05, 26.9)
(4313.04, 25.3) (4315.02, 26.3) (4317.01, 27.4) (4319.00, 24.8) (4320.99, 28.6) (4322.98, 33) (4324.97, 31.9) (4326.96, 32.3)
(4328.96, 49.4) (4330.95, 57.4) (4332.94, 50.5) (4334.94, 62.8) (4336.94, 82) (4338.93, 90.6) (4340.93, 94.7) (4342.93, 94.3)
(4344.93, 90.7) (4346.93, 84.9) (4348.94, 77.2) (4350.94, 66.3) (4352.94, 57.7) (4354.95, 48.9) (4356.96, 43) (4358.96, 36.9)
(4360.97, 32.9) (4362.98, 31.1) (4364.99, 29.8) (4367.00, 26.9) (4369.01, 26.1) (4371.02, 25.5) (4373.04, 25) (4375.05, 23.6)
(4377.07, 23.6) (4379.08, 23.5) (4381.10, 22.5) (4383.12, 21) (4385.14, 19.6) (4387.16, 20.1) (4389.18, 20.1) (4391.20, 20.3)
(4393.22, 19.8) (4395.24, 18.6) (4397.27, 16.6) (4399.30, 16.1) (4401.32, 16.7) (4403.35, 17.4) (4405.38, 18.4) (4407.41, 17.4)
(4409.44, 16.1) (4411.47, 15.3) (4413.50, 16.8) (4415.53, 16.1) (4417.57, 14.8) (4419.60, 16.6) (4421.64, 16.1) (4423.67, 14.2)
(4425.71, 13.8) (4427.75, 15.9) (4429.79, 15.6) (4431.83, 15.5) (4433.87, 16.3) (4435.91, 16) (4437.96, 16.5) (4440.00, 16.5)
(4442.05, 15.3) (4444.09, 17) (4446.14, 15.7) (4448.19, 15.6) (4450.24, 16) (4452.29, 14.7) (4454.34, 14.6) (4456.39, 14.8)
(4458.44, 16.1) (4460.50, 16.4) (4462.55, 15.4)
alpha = 0.28 mag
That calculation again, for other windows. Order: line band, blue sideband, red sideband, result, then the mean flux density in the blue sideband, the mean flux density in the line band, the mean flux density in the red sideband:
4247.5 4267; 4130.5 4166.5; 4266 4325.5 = 0.25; 15.1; 16.1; 21.9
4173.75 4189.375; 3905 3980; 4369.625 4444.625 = 0.24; 18.5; 14.8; 18.2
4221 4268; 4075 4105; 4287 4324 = 0.32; 14.7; 15.7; 23.6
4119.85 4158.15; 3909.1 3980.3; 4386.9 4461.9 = 0.23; 18.1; 14.1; 16.4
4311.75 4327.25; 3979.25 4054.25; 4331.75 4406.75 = 0.27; 14.7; 28.5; 40.2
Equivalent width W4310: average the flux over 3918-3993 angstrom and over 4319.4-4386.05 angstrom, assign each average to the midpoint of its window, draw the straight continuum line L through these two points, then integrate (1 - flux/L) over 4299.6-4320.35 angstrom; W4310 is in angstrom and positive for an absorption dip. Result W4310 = 8.8 angstrom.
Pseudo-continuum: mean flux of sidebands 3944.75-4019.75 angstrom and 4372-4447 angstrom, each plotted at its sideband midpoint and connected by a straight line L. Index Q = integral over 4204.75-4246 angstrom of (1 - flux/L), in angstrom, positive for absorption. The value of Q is 3.4 angstrom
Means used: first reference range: 15.5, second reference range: 17.8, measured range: 15.4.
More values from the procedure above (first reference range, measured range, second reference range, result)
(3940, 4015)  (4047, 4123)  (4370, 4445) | 8.3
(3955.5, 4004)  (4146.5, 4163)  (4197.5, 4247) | -0.9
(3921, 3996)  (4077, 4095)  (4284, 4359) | 7.9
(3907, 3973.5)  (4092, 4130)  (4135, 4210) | 4.9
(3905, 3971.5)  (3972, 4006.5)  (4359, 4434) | 6.5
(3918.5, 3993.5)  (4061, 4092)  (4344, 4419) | 9.6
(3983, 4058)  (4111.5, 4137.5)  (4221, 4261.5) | 3.9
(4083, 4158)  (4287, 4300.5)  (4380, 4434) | -2.8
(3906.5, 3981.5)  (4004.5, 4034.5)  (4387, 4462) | 6.9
